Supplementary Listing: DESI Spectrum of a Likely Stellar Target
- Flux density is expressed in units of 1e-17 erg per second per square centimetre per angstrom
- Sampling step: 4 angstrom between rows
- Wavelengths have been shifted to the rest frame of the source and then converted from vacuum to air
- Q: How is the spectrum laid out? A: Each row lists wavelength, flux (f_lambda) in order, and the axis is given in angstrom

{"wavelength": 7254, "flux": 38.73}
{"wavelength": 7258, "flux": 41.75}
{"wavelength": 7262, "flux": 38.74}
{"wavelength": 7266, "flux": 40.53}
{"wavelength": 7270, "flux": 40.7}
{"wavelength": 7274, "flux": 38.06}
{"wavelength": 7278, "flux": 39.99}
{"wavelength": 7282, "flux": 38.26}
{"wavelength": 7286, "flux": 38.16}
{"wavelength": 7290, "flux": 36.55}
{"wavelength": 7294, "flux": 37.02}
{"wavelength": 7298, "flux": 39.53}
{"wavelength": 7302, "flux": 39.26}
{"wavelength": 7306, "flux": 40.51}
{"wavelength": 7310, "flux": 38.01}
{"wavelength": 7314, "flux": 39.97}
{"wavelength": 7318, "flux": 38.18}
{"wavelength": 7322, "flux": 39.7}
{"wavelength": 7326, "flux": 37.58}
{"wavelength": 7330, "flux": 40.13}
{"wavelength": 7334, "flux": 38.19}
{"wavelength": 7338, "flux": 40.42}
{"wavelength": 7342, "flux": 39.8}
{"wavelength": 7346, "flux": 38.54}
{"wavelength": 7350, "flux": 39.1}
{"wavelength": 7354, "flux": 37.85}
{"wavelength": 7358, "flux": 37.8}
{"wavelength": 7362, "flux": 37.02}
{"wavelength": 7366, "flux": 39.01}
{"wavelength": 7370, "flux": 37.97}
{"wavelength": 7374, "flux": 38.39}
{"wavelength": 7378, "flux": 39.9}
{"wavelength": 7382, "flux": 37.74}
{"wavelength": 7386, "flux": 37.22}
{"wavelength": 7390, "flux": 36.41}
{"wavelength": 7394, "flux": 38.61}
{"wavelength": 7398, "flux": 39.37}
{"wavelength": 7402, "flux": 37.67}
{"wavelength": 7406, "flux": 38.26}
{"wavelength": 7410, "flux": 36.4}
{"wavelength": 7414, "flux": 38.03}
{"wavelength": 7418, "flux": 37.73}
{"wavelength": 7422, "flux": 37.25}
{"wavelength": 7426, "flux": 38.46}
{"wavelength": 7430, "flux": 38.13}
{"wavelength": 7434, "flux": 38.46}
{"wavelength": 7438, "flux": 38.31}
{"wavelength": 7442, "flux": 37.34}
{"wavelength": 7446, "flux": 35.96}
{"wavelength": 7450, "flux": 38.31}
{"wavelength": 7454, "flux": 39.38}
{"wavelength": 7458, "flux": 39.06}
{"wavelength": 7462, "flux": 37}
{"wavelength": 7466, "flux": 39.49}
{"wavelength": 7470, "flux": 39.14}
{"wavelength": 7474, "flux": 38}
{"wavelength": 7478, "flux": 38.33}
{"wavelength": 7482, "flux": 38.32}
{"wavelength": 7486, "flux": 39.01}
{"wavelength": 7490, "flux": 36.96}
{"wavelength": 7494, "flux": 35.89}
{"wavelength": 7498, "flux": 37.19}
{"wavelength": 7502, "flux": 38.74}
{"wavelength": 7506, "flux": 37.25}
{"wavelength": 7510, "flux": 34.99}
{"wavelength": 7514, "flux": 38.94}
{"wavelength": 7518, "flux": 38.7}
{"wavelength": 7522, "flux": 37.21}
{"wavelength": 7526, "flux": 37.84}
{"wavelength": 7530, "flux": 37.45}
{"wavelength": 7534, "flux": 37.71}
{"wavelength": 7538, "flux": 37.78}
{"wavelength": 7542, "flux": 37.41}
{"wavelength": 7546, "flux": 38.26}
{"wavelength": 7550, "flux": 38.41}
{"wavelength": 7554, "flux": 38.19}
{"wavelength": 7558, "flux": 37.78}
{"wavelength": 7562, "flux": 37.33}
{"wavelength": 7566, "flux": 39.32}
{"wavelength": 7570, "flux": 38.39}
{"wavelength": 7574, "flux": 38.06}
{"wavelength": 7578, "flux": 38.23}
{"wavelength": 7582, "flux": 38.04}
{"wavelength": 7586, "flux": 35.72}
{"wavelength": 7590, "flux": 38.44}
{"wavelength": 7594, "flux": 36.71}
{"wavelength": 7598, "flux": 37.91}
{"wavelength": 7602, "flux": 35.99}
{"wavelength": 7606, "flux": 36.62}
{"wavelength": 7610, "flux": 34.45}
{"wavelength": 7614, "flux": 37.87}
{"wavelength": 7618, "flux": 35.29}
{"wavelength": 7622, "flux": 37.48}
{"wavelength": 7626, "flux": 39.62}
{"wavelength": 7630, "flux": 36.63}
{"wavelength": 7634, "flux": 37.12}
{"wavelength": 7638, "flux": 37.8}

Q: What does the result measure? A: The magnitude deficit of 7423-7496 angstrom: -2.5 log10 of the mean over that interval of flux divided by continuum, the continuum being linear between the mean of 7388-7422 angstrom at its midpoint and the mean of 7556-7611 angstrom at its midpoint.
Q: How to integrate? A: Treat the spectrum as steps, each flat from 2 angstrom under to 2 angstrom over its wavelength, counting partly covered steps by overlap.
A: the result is -0.01 mag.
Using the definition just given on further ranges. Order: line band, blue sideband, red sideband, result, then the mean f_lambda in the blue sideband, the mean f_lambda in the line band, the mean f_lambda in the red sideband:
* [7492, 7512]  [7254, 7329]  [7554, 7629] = 0.03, 39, 36.8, 37.4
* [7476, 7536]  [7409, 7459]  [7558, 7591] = 0.01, 37.9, 37.6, 37.9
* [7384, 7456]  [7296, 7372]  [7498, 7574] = 0.02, 38.9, 37.8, 37.9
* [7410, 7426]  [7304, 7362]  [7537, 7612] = 0.02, 38.9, 37.6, 37.5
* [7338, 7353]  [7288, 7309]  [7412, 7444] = -0.03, 38.5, 39.2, 38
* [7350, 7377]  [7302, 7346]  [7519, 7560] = 0.02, 39.2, 38.2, 37.8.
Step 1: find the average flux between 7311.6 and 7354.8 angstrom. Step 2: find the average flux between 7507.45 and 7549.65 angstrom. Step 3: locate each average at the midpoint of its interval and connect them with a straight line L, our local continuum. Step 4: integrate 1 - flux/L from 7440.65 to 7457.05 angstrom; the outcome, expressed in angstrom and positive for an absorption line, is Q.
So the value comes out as 0.2 angstrom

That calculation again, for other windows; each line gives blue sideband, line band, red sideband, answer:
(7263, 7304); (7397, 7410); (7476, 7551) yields 0.1 angstrom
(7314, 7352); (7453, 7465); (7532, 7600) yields 0.0 angstrom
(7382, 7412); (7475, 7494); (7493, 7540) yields -0.2 angstrom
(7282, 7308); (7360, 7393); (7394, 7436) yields 0.2 angstrom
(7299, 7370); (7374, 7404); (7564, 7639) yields 0.3 angstrom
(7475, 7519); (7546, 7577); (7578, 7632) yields -0.8 angstrom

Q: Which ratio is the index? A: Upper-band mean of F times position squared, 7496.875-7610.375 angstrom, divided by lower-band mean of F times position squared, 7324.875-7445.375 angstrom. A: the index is 1.0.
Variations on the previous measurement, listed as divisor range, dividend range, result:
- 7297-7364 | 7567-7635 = 1.03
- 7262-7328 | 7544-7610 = 1.04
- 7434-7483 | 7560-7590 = 1.02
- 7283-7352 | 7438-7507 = 1.02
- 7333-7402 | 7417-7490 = 1.02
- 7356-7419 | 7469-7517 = 1.02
